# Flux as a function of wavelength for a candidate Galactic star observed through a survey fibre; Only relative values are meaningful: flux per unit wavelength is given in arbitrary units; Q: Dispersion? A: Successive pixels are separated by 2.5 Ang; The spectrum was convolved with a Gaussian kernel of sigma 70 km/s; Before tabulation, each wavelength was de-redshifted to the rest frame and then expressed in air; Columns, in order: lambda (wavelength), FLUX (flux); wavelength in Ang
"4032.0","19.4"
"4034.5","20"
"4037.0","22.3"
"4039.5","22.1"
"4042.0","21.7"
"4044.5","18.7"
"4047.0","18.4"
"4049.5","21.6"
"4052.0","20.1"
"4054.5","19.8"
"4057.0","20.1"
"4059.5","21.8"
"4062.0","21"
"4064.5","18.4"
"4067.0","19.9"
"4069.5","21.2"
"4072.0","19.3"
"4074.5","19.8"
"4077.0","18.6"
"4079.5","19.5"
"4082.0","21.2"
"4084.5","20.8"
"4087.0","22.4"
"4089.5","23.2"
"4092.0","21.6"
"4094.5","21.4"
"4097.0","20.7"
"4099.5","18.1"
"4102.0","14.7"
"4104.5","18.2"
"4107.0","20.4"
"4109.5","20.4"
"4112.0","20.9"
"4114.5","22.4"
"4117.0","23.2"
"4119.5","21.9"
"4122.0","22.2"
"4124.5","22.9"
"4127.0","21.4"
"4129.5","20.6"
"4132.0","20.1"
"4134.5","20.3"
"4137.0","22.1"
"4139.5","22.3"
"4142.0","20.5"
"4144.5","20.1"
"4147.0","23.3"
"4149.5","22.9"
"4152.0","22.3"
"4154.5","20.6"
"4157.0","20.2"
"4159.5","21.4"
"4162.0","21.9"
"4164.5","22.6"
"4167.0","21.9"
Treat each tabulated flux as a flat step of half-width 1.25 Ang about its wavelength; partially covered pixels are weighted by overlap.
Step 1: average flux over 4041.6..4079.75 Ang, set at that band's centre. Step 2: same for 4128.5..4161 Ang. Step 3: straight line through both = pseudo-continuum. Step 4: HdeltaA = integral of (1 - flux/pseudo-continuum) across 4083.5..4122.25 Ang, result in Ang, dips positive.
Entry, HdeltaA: -0.2 Ang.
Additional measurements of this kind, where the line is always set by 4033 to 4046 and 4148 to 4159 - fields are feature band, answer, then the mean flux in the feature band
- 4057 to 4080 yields 1.18 Ang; 20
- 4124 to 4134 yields 0.16 Ang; 21.1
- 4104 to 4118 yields 0.18 Ang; 21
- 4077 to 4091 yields -0.02 Ang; 21.2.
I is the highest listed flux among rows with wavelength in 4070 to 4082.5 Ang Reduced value 21.2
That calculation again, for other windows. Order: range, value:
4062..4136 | 23.2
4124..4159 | 23.3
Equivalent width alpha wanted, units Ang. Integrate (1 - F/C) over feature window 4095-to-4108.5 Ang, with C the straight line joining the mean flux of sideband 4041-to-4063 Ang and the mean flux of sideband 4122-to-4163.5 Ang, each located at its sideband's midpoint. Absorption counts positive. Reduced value 1.5 Ang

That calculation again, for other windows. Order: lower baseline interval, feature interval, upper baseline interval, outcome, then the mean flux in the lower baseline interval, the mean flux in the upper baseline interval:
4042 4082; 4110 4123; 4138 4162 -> -0.7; 20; 21.5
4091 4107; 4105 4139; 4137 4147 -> -1.7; 19.2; 21.4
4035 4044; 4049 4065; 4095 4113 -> 0.4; 21.6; 19.1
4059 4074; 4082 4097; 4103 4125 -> -0.7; 20.2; 21.3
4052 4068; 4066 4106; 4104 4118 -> 1.1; 20.2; 21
